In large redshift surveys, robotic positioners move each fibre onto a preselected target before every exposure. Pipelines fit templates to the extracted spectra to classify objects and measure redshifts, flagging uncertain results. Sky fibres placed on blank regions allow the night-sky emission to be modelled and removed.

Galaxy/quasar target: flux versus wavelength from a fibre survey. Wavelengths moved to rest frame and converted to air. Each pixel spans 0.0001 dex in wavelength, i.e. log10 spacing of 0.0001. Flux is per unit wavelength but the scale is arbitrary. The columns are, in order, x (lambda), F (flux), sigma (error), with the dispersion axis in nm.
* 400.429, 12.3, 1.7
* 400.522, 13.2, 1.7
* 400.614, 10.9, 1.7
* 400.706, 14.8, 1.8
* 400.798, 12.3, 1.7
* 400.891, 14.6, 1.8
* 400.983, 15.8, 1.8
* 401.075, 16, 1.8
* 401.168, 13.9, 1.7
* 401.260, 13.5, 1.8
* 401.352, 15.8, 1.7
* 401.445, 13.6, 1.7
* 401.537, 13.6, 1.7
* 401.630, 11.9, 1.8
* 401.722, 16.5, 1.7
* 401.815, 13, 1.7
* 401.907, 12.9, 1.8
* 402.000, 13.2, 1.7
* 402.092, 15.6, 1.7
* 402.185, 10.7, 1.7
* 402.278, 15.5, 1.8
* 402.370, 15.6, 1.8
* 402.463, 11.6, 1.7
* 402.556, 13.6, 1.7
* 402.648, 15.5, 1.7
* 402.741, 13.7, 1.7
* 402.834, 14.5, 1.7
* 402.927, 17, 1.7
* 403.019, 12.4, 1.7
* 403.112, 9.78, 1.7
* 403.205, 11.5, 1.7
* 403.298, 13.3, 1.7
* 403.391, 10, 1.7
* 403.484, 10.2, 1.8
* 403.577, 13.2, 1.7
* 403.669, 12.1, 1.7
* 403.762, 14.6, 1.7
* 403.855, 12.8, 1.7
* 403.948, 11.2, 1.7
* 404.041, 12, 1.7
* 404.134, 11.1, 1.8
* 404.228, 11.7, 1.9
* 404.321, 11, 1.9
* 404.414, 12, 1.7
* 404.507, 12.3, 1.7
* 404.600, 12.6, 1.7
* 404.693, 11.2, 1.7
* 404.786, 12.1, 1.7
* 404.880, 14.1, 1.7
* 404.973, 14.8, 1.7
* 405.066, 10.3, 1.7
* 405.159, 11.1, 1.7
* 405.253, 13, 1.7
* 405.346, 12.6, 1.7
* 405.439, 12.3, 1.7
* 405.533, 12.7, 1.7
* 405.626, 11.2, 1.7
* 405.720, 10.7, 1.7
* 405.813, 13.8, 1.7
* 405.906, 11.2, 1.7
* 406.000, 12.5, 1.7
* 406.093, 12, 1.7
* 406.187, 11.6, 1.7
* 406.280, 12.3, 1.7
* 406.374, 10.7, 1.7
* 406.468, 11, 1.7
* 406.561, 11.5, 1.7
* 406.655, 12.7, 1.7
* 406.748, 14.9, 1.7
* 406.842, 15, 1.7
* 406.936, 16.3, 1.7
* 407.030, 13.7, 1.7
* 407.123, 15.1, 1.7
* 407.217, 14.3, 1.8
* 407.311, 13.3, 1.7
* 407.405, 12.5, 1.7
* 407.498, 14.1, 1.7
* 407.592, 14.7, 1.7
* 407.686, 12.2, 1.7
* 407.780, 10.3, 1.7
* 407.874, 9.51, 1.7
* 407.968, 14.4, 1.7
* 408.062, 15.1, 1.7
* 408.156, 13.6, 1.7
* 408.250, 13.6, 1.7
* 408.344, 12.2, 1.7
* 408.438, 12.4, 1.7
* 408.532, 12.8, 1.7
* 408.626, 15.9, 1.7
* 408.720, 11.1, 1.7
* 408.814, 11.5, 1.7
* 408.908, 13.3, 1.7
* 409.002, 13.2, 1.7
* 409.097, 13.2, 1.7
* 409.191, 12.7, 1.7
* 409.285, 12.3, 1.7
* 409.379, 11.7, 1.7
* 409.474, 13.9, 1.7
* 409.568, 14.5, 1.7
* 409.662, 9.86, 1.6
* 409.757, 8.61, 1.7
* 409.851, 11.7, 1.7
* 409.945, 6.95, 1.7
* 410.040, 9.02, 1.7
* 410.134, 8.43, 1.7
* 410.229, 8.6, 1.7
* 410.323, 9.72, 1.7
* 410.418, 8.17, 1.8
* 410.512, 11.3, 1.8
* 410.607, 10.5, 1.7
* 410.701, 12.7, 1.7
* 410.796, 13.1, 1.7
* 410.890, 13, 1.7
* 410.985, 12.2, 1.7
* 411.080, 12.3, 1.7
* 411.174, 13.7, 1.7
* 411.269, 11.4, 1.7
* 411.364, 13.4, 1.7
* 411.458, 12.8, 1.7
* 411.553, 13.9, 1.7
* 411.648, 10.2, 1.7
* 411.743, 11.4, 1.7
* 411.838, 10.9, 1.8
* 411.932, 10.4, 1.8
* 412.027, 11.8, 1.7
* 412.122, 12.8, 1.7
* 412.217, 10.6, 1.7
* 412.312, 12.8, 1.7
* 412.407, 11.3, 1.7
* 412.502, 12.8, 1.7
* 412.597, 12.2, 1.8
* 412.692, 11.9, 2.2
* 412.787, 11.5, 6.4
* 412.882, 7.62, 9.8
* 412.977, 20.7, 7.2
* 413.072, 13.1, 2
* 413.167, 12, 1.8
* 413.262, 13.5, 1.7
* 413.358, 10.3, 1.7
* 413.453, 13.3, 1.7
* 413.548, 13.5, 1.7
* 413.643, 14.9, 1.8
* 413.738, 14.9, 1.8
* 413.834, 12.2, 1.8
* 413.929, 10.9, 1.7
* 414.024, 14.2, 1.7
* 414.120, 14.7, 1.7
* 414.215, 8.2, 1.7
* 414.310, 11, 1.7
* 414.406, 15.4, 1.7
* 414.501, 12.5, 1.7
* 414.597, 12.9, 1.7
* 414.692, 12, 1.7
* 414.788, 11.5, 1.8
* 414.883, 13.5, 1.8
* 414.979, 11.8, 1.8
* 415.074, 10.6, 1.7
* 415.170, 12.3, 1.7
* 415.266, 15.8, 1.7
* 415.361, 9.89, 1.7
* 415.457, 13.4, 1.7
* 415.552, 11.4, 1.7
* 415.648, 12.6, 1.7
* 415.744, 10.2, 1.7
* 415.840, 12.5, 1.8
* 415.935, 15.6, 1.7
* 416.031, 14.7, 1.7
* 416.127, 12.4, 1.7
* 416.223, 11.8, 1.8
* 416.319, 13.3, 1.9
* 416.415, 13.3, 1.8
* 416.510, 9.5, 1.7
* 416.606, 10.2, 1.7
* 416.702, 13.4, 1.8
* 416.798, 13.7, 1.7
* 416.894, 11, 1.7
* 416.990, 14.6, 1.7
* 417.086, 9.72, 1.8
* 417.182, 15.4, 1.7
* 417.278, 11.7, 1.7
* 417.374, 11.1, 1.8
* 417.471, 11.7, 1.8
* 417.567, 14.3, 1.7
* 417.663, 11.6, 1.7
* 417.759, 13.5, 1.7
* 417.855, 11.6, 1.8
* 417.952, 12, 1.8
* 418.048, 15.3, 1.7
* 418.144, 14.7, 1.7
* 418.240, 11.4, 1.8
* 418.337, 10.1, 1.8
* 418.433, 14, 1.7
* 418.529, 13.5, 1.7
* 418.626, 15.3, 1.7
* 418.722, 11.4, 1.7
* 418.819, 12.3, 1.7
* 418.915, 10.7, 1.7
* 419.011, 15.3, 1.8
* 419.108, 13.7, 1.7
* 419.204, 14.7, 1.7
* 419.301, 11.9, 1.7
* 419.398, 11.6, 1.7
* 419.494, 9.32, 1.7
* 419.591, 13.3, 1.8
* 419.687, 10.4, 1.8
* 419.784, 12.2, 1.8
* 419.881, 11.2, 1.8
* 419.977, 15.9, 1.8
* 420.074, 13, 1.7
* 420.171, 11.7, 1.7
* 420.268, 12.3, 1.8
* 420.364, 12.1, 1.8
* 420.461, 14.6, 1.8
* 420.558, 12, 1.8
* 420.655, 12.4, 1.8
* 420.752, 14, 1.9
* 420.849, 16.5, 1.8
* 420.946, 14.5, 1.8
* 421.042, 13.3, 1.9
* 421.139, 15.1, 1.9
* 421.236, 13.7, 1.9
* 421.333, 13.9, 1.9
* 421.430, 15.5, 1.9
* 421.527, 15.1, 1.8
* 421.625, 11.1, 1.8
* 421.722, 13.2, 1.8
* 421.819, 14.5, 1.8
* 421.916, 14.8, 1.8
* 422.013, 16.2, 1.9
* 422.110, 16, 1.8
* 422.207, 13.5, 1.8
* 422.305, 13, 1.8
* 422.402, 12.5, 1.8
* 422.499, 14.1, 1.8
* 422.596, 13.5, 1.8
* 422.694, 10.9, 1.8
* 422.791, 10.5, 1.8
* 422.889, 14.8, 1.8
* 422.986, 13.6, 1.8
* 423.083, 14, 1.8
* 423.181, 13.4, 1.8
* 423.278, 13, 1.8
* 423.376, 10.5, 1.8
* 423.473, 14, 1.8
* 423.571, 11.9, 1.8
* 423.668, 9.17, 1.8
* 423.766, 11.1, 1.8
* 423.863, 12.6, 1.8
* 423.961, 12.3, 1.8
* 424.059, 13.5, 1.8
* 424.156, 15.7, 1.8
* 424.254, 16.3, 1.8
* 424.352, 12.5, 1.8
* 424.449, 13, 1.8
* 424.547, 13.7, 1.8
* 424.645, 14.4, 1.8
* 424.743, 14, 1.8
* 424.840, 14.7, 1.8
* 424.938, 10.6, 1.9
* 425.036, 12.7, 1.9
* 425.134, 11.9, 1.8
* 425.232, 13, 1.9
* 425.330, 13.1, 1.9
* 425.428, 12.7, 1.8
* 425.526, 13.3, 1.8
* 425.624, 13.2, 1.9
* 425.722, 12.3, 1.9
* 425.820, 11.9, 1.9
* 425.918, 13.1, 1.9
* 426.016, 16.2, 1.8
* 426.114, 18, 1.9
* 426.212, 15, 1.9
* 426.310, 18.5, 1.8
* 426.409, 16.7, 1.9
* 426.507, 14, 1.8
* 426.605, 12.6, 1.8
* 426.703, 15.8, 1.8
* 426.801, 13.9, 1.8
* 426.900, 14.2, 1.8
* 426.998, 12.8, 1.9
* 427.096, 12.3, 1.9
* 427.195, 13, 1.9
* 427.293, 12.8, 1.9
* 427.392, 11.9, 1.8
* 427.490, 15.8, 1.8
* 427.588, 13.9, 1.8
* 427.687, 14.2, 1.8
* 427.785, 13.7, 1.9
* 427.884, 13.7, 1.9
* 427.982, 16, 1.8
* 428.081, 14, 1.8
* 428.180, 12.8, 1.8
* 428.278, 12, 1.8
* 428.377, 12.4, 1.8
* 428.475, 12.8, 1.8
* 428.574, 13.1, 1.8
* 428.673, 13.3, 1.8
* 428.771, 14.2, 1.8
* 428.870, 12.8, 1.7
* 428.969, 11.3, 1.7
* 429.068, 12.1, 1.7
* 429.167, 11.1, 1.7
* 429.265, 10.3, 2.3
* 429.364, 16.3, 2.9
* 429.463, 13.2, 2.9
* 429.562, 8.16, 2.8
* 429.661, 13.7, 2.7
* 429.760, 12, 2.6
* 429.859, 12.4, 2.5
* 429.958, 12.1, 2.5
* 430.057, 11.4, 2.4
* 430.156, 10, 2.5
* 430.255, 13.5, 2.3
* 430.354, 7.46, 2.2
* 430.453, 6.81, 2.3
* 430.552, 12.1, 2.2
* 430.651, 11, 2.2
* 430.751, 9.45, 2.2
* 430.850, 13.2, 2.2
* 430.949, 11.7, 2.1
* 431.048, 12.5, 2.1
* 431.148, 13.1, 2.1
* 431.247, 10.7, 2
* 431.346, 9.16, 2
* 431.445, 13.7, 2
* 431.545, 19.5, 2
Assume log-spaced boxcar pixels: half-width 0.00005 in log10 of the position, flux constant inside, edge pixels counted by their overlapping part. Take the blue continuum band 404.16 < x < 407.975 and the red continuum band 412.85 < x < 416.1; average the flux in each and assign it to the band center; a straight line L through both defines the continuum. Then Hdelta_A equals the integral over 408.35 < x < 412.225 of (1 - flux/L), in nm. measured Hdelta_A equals 0.30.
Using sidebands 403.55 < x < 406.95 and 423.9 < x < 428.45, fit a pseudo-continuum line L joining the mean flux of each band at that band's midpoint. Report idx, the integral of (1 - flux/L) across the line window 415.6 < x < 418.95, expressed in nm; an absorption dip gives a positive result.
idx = 0.15 nm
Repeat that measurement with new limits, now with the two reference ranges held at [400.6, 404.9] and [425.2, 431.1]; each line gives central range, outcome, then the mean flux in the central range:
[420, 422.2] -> -0.154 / 13.9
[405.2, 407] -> 0.078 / 12.5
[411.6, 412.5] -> 0.112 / 11.4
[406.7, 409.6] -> -0.052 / 13.3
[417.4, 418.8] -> 0.018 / 12.8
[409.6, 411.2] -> 0.306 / 10.6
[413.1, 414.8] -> 0.046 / 12.7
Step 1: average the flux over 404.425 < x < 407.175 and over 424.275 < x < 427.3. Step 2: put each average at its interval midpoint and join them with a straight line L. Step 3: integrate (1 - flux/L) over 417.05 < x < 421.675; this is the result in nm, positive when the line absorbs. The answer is 0.151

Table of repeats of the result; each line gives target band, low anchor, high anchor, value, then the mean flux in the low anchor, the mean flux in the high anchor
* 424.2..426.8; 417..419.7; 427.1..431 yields -0.32 nm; 12.6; 12.3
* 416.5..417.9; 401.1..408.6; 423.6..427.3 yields 0.11 nm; 12.9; 13.6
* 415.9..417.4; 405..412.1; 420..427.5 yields 0.04 nm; 12.2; 13.5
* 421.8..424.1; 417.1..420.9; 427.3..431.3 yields -0.08 nm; 12.8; 12.3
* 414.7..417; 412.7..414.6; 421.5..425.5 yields 0.09 nm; 12.8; 13.2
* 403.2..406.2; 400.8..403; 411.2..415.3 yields 0.36 nm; 14.2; 12.4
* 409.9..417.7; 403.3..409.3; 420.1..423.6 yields 0.54 nm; 12.6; 13.5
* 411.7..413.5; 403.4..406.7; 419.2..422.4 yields 0.07 nm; 12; 13.4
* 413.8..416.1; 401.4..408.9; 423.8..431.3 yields 0.07 nm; 12.8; 13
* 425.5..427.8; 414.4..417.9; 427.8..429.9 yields -0.26 nm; 12.5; 12.8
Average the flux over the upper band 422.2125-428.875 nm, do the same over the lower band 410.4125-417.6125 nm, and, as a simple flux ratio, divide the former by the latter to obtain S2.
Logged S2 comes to 1.08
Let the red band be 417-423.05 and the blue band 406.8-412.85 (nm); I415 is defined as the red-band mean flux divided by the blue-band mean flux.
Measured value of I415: 1.08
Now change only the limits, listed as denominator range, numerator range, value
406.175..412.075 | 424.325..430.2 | 1.09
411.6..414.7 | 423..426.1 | 1.06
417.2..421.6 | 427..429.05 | 1.02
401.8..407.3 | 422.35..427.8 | 1.06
